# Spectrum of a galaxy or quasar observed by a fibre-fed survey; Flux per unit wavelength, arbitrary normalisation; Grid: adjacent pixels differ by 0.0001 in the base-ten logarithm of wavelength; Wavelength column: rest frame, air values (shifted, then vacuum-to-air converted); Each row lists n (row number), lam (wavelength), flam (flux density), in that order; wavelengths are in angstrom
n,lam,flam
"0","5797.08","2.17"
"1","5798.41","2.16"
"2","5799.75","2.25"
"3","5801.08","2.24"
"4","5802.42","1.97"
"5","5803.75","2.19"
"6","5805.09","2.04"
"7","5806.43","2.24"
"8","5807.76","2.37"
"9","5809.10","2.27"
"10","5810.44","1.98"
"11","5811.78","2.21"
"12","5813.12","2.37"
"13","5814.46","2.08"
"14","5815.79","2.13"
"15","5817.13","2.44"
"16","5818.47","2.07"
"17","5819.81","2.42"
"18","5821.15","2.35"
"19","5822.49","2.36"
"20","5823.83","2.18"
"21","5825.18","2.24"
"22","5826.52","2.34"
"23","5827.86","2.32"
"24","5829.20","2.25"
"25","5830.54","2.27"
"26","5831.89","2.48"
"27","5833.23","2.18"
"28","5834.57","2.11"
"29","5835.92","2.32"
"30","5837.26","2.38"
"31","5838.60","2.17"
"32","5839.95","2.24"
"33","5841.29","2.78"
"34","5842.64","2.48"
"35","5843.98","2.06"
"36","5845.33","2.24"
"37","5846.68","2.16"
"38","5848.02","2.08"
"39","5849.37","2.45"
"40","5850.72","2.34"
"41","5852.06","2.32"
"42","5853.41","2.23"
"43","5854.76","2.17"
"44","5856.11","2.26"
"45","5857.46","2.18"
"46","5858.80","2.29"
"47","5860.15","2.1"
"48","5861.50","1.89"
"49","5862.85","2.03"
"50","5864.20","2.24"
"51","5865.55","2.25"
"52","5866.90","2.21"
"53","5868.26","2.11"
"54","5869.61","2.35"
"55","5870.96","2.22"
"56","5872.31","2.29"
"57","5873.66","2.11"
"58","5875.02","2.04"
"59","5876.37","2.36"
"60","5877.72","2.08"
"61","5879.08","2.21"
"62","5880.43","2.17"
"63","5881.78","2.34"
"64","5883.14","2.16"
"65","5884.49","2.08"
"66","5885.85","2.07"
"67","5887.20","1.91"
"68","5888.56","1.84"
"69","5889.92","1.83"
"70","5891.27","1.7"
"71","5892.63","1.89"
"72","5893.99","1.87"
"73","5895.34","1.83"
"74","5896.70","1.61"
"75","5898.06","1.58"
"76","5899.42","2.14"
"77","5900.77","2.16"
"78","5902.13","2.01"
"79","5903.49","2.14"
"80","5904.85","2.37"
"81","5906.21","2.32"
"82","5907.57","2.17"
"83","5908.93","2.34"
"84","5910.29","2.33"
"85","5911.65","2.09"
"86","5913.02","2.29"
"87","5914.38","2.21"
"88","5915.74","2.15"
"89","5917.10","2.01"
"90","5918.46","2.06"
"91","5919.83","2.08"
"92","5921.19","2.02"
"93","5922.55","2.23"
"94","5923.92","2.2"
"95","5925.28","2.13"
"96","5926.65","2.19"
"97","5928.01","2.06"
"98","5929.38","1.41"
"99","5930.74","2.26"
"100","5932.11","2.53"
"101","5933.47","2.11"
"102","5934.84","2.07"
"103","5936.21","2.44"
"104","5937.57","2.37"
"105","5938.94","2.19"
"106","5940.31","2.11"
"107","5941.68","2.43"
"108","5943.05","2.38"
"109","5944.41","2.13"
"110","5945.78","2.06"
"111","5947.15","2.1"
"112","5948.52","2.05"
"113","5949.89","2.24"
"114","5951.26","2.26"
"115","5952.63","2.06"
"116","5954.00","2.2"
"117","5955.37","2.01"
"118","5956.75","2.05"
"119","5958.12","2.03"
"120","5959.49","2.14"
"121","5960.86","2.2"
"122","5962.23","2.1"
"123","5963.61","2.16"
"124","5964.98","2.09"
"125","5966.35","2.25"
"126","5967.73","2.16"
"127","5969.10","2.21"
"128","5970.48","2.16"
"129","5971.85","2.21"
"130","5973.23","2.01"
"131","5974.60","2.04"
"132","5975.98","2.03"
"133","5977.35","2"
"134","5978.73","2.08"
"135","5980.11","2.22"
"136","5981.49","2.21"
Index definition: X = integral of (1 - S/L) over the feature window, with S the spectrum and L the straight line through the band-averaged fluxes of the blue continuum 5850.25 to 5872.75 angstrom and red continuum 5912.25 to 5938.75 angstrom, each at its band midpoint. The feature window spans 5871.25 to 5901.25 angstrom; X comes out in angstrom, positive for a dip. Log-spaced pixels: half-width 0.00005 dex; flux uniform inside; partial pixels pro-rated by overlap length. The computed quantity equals 2.3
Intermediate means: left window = 2.2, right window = 2.15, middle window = 2.01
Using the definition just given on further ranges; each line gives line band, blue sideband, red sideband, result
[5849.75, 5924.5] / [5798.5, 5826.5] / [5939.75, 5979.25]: 2.0 angstrom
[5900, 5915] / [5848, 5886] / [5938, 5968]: -0.3 angstrom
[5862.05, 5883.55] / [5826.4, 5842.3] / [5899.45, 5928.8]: 0.5 angstrom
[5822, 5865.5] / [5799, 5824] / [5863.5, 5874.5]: -0.7 angstrom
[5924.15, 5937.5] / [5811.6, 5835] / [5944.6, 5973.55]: 0.1 angstrom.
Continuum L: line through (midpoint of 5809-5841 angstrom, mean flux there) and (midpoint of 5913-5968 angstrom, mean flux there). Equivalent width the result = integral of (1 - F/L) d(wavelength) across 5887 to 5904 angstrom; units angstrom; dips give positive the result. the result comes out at 2.41 angstrom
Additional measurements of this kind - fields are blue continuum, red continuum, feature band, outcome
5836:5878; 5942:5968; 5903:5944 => -0.32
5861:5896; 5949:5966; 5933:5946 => -0.72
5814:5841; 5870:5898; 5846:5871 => -0.78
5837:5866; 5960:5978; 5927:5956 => -0.18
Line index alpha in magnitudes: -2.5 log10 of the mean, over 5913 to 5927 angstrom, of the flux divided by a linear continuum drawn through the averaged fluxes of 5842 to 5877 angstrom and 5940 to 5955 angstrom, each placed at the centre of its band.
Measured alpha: 0.03 mag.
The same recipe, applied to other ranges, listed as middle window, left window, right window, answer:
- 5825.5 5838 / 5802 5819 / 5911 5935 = -0.059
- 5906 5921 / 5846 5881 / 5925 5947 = 0.004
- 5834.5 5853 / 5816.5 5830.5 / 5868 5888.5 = -0.026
